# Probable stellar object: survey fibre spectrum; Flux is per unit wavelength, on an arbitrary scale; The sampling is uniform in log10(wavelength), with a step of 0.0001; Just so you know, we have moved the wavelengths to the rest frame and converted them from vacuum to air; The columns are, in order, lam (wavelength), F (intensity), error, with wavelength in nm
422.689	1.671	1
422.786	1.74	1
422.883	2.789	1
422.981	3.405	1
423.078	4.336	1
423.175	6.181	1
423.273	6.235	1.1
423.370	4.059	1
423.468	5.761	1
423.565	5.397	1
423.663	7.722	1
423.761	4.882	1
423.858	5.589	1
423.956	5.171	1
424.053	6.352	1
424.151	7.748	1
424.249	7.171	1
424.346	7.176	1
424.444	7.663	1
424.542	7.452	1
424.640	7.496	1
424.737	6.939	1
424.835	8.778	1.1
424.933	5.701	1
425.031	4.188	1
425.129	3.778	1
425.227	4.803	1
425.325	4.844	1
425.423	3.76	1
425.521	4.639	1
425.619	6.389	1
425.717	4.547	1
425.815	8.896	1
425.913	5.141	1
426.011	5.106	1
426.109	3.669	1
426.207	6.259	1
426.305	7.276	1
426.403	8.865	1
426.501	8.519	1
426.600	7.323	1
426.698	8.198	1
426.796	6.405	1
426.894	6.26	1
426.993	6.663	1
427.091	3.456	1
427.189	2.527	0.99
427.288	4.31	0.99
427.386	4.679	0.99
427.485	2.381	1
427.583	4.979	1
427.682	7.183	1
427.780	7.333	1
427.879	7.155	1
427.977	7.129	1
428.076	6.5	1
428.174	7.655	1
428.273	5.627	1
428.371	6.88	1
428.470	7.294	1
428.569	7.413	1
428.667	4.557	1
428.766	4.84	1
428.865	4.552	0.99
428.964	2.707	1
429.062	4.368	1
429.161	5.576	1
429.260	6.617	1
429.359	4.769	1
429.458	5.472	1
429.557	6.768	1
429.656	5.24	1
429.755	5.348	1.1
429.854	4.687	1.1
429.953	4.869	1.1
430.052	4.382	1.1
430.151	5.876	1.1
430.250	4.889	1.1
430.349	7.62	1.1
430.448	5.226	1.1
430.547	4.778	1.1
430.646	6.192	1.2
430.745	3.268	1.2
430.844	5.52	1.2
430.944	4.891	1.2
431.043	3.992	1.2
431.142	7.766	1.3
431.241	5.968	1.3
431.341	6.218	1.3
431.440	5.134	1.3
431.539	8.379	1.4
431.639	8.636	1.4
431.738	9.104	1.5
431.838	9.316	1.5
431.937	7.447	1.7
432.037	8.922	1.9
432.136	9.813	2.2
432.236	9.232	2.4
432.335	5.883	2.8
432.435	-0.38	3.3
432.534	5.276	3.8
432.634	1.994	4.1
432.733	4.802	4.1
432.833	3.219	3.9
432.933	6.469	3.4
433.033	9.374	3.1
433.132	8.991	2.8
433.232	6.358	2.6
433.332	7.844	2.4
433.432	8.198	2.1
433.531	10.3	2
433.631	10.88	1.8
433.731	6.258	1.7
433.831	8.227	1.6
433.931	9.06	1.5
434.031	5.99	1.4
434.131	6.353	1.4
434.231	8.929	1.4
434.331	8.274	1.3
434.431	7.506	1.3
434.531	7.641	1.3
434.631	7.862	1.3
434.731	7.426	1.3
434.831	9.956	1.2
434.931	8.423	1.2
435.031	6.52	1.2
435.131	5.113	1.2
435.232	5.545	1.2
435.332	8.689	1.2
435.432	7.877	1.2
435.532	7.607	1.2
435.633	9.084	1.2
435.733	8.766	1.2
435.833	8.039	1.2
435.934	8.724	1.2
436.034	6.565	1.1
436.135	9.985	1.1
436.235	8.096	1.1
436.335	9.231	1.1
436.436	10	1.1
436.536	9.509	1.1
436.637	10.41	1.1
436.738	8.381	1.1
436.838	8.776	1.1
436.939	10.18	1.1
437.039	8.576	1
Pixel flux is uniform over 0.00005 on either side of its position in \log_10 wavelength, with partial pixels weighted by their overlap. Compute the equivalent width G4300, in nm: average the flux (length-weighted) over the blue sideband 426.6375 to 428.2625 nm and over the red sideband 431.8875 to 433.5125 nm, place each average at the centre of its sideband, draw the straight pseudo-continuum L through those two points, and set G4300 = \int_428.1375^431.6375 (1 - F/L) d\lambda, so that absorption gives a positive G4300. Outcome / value 0.30 nm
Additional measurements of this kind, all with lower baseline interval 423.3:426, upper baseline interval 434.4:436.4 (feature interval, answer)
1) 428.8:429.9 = 0.28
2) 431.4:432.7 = 0.09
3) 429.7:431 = 0.34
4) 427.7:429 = 0.09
